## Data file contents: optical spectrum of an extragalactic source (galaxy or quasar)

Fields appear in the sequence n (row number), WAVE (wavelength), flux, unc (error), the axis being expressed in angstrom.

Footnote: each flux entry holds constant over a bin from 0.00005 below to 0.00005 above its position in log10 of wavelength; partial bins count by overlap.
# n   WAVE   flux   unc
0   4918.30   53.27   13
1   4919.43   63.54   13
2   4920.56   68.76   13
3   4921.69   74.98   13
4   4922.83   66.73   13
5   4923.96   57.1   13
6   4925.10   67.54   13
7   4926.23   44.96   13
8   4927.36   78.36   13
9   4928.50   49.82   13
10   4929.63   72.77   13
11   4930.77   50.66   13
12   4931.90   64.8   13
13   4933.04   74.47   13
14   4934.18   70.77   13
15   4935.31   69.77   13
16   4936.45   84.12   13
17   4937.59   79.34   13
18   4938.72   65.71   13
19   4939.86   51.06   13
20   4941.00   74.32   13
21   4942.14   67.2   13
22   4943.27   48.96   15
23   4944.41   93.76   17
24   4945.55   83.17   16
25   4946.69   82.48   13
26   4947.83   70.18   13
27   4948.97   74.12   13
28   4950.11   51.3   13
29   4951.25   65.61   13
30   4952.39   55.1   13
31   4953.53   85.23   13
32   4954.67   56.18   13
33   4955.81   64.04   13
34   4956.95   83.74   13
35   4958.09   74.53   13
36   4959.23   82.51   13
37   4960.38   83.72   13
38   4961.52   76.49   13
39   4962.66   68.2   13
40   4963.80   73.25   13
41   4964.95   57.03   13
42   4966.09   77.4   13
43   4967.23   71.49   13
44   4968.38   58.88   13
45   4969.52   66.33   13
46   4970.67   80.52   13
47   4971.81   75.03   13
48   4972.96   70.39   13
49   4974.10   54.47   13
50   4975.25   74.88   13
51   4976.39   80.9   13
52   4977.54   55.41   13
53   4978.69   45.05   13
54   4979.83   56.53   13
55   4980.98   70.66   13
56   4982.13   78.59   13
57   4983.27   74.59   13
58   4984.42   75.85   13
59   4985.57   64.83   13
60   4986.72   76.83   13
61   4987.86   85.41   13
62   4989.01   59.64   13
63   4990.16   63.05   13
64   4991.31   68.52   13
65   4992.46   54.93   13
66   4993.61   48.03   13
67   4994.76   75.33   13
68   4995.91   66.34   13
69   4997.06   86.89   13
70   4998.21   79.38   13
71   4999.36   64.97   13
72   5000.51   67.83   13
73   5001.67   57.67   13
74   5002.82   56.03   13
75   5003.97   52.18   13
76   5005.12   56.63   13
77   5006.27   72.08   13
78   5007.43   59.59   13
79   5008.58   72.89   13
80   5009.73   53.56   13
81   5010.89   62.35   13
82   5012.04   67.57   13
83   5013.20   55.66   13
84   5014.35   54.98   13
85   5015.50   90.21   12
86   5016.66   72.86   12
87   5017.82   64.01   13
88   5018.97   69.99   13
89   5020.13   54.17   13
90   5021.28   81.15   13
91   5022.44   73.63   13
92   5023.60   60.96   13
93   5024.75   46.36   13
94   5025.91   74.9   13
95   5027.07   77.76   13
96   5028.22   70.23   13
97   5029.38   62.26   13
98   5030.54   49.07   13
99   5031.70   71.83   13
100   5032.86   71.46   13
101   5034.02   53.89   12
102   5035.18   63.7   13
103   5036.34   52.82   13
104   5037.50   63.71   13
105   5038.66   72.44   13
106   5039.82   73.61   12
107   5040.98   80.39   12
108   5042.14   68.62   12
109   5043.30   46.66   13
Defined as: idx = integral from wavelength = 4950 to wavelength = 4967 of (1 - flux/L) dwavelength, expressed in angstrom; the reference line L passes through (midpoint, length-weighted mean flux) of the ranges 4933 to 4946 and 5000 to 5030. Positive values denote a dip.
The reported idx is -0.2 angstrom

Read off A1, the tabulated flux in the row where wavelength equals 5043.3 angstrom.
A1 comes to 46.66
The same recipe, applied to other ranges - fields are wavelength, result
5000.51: 67.83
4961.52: 76.49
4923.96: 57.1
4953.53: 85.23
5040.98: 80.39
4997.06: 86.89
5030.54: 49.07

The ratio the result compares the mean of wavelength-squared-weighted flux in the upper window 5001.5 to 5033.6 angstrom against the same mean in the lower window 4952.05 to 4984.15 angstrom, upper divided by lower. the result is 0.9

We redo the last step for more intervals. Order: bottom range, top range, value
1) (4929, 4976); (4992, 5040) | 0.95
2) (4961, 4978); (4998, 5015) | 0.91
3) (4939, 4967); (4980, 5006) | 0.97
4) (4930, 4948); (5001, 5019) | 0.92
